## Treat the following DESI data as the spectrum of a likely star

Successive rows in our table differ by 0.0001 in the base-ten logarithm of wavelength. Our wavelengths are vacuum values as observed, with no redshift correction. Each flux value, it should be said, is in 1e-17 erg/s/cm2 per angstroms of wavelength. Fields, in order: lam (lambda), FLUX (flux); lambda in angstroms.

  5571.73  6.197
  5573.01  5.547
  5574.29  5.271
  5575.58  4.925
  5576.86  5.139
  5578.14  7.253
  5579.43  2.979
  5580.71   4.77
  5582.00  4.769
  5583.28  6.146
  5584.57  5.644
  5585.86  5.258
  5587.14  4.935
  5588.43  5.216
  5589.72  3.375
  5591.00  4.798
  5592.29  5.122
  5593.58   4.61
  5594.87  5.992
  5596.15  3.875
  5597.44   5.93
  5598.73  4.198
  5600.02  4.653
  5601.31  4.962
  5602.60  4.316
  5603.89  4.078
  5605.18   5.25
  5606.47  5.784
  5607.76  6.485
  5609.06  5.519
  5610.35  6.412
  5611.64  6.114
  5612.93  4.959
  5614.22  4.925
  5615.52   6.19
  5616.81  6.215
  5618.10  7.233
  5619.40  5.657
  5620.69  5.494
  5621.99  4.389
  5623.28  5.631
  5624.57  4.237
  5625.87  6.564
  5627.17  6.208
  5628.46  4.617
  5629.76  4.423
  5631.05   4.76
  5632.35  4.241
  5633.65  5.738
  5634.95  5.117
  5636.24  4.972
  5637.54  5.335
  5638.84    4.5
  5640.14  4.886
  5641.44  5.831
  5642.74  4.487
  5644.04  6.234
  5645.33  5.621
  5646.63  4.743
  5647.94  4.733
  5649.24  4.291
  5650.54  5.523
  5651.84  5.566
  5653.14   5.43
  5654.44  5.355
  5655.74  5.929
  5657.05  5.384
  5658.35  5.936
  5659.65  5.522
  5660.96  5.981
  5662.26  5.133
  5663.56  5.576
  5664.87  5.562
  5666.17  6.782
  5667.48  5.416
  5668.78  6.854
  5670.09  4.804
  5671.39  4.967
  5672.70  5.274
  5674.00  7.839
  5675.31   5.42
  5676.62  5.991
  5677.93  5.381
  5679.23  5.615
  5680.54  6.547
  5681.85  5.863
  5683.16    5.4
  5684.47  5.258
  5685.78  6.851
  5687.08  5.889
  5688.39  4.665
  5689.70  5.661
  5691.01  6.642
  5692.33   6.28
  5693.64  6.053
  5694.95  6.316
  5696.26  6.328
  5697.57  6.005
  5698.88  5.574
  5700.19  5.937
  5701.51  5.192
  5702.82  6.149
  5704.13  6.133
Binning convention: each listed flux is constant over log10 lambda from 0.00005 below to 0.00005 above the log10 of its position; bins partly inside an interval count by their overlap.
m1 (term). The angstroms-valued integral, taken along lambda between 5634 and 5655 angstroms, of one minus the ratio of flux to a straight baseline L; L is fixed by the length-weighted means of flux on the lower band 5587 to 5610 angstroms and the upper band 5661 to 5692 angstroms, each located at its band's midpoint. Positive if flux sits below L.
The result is 1.1 angstroms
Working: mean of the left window 4.97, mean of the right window 5.81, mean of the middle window 5.17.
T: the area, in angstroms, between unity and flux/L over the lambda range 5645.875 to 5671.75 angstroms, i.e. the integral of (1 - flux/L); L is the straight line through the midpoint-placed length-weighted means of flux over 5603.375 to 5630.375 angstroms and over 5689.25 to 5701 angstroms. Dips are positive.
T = 1.6 angstroms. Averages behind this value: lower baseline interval 5.55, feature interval 5.48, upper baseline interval 6.08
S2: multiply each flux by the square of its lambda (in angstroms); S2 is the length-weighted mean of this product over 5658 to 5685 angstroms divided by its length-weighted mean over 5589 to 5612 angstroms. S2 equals 1.17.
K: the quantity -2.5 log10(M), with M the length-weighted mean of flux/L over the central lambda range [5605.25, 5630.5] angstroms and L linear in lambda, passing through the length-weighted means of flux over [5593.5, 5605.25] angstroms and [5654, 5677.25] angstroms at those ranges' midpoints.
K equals -0.12 mag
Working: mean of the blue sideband 4.77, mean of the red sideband 5.77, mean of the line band 5.62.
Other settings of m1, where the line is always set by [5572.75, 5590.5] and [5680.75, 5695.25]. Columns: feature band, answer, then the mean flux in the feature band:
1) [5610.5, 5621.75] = -1.0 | 5.82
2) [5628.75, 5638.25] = 1.0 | 4.92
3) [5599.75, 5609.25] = 0.2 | 5.13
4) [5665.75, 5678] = -0.2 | 5.88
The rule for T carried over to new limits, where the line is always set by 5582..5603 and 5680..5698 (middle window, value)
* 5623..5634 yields 0.4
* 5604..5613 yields -1.1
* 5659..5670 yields -0.2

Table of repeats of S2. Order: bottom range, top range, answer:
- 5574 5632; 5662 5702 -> 1.15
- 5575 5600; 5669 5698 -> 1.22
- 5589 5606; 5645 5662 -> 1.16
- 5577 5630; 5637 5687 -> 1.08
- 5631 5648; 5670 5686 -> 1.15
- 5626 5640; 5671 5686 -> 1.18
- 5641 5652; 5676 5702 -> 1.15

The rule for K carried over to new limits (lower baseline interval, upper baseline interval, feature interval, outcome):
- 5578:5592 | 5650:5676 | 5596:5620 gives -0.055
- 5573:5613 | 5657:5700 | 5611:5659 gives 0.029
